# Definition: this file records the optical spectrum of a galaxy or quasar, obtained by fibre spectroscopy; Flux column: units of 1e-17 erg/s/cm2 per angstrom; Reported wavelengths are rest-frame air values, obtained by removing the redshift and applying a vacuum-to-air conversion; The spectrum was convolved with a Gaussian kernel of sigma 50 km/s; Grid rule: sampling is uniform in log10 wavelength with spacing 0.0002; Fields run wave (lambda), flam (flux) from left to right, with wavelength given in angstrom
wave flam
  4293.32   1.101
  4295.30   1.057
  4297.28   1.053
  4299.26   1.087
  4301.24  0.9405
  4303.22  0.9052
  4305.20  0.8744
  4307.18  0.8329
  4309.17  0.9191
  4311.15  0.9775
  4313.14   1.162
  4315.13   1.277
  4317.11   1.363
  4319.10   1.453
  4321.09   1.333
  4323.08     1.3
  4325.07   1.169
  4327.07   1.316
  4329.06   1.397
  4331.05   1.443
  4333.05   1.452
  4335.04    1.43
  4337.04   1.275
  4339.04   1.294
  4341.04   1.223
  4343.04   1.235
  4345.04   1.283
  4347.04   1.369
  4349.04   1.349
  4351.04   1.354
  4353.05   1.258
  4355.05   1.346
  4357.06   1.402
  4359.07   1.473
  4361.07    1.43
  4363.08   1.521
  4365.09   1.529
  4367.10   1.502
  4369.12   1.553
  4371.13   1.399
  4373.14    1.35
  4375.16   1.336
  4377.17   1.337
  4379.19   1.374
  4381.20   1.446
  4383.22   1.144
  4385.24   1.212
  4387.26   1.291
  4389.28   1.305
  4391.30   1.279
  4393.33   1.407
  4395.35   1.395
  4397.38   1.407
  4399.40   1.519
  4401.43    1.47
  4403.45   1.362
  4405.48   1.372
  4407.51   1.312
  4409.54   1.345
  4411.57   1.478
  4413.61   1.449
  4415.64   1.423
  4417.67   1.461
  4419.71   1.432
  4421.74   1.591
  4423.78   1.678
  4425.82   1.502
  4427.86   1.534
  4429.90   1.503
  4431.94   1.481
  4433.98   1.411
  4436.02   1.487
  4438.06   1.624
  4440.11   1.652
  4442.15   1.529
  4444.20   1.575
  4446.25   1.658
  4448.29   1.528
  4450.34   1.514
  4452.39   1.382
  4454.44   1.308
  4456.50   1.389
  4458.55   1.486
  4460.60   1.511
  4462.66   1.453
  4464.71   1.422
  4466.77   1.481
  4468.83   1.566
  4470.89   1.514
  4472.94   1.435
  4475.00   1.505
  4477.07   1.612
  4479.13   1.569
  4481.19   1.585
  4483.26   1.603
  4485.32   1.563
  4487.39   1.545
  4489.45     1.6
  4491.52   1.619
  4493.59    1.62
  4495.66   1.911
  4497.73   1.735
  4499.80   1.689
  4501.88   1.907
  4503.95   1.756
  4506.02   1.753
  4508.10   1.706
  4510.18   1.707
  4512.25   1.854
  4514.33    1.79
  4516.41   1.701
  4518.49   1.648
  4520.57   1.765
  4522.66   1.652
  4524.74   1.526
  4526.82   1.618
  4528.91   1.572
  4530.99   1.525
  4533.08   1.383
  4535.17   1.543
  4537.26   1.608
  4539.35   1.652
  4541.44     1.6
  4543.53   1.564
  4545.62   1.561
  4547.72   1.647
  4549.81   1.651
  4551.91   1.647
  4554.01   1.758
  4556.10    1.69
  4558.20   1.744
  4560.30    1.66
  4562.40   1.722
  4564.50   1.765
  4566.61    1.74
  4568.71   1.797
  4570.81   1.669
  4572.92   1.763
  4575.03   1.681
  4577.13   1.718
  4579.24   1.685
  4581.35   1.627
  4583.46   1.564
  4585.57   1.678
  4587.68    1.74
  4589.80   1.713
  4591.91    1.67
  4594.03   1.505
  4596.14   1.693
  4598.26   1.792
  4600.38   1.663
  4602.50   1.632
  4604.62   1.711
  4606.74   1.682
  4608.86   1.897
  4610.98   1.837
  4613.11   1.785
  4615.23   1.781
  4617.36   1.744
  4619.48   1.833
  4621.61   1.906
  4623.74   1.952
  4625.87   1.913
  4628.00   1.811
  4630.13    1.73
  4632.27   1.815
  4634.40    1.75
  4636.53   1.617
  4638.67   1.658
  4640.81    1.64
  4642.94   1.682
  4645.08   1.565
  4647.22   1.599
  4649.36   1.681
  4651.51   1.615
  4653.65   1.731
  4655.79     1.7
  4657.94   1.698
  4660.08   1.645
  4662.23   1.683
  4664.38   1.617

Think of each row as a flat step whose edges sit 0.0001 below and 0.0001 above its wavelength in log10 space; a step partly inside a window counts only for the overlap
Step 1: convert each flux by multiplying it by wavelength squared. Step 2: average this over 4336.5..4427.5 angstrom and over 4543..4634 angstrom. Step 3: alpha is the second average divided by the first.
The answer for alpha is 1.4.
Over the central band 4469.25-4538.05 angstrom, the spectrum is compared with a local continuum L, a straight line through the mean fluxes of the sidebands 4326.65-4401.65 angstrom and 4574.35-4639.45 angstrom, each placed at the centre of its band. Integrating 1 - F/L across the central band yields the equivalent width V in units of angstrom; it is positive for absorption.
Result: -2.6 angstrom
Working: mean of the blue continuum 1.37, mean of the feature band 1.64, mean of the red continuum 1.74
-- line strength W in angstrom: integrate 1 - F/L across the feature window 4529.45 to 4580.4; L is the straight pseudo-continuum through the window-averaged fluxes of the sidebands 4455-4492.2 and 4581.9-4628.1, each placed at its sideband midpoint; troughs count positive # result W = 0.2 angstrom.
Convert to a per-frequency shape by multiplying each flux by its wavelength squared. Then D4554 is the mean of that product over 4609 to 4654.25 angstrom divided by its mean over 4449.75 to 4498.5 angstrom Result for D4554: 1.22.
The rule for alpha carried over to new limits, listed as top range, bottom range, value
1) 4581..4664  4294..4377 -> 1.53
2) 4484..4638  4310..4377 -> 1.39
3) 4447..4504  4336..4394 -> 1.21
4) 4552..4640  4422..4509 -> 1.17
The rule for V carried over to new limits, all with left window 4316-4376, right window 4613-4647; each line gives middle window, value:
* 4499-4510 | -1.2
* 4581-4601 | 0.4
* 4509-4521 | -1.1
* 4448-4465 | 0.9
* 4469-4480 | 0.1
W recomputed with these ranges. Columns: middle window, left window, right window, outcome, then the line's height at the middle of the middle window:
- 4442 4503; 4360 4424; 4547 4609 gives -1.18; 1.53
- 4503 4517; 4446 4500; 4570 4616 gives -1.41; 1.59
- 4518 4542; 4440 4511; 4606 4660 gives 0.70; 1.64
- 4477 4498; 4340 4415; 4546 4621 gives -1.03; 1.55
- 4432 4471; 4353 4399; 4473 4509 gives 1.58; 1.56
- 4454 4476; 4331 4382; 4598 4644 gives 1.06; 1.54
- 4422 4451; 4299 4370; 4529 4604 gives -2.07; 1.45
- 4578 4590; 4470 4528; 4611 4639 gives 0.60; 1.75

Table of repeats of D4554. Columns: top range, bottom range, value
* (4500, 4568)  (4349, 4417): 1.29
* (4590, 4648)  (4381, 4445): 1.32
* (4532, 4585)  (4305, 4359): 1.44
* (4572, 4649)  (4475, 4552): 1.09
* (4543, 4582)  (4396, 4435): 1.24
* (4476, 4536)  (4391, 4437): 1.19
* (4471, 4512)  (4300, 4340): 1.48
